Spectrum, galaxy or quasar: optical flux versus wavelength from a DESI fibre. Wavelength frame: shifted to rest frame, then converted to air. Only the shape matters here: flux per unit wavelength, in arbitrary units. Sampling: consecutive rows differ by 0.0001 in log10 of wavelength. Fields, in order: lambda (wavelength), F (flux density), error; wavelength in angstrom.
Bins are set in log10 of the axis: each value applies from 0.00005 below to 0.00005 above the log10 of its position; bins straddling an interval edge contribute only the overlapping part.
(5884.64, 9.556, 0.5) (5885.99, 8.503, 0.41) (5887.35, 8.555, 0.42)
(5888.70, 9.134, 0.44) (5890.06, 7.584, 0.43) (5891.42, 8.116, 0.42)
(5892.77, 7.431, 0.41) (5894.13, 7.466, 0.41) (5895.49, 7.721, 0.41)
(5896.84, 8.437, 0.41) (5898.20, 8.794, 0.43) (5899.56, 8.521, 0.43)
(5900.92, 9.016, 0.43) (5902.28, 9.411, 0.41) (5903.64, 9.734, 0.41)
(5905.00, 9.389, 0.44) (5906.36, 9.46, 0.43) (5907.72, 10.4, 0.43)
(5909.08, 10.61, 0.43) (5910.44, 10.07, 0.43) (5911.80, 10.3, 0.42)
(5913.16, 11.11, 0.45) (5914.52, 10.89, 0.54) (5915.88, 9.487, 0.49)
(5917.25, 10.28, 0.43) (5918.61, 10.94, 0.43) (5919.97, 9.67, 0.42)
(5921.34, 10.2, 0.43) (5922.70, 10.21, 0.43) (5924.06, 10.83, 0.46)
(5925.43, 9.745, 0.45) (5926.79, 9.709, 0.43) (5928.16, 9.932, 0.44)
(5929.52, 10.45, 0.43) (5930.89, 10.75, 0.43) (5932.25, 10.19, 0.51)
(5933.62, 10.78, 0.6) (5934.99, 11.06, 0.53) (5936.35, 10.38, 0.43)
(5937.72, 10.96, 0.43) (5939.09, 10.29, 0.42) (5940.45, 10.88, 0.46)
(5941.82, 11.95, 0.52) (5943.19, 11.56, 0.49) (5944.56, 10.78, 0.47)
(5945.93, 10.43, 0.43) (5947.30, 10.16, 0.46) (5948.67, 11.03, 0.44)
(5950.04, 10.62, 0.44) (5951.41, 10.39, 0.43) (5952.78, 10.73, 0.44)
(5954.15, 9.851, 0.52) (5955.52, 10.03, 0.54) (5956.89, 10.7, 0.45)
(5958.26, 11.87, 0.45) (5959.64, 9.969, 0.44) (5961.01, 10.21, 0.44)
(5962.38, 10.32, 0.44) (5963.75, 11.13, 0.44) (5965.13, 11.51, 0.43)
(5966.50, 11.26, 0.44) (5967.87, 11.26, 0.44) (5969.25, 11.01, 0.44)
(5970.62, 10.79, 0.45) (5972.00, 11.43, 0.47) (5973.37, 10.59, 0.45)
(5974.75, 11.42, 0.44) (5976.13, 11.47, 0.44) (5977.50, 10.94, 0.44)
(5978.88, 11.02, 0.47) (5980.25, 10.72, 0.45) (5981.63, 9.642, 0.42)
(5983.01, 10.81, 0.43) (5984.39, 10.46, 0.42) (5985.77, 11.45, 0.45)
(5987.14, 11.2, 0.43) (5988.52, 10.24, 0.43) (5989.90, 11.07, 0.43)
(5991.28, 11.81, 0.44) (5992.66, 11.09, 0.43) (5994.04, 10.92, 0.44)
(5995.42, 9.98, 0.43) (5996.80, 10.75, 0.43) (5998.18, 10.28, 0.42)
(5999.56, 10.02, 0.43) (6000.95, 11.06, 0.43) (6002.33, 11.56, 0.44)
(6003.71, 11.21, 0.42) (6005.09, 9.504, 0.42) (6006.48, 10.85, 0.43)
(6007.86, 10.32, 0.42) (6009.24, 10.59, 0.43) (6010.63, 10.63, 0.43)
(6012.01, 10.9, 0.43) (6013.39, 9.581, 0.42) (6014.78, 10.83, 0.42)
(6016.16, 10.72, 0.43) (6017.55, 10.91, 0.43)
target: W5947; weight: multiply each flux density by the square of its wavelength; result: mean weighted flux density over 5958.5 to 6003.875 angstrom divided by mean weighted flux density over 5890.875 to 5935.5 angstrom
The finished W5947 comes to 1.14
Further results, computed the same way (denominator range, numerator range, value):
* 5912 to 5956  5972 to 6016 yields 1.04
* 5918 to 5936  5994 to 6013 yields 1.05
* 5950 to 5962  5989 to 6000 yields 1.04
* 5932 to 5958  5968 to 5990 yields 1.03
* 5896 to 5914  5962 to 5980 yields 1.18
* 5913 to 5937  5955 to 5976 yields 1.07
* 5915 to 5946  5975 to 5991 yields 1.05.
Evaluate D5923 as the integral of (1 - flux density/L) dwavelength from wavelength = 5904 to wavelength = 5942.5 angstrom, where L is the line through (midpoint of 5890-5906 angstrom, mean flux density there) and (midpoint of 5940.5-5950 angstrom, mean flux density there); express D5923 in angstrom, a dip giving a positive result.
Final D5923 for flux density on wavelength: -2.3 angstrom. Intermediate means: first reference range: 8.52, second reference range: 10.9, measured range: 10.4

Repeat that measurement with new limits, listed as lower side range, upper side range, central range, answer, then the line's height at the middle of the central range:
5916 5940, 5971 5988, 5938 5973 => -0.49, 10.7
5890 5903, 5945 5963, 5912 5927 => -1.86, 9.17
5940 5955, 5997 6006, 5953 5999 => -0.63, 10.7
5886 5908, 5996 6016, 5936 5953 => -2.32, 9.5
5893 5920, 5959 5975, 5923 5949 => -1.03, 10.2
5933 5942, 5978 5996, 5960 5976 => -0.25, 10.8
